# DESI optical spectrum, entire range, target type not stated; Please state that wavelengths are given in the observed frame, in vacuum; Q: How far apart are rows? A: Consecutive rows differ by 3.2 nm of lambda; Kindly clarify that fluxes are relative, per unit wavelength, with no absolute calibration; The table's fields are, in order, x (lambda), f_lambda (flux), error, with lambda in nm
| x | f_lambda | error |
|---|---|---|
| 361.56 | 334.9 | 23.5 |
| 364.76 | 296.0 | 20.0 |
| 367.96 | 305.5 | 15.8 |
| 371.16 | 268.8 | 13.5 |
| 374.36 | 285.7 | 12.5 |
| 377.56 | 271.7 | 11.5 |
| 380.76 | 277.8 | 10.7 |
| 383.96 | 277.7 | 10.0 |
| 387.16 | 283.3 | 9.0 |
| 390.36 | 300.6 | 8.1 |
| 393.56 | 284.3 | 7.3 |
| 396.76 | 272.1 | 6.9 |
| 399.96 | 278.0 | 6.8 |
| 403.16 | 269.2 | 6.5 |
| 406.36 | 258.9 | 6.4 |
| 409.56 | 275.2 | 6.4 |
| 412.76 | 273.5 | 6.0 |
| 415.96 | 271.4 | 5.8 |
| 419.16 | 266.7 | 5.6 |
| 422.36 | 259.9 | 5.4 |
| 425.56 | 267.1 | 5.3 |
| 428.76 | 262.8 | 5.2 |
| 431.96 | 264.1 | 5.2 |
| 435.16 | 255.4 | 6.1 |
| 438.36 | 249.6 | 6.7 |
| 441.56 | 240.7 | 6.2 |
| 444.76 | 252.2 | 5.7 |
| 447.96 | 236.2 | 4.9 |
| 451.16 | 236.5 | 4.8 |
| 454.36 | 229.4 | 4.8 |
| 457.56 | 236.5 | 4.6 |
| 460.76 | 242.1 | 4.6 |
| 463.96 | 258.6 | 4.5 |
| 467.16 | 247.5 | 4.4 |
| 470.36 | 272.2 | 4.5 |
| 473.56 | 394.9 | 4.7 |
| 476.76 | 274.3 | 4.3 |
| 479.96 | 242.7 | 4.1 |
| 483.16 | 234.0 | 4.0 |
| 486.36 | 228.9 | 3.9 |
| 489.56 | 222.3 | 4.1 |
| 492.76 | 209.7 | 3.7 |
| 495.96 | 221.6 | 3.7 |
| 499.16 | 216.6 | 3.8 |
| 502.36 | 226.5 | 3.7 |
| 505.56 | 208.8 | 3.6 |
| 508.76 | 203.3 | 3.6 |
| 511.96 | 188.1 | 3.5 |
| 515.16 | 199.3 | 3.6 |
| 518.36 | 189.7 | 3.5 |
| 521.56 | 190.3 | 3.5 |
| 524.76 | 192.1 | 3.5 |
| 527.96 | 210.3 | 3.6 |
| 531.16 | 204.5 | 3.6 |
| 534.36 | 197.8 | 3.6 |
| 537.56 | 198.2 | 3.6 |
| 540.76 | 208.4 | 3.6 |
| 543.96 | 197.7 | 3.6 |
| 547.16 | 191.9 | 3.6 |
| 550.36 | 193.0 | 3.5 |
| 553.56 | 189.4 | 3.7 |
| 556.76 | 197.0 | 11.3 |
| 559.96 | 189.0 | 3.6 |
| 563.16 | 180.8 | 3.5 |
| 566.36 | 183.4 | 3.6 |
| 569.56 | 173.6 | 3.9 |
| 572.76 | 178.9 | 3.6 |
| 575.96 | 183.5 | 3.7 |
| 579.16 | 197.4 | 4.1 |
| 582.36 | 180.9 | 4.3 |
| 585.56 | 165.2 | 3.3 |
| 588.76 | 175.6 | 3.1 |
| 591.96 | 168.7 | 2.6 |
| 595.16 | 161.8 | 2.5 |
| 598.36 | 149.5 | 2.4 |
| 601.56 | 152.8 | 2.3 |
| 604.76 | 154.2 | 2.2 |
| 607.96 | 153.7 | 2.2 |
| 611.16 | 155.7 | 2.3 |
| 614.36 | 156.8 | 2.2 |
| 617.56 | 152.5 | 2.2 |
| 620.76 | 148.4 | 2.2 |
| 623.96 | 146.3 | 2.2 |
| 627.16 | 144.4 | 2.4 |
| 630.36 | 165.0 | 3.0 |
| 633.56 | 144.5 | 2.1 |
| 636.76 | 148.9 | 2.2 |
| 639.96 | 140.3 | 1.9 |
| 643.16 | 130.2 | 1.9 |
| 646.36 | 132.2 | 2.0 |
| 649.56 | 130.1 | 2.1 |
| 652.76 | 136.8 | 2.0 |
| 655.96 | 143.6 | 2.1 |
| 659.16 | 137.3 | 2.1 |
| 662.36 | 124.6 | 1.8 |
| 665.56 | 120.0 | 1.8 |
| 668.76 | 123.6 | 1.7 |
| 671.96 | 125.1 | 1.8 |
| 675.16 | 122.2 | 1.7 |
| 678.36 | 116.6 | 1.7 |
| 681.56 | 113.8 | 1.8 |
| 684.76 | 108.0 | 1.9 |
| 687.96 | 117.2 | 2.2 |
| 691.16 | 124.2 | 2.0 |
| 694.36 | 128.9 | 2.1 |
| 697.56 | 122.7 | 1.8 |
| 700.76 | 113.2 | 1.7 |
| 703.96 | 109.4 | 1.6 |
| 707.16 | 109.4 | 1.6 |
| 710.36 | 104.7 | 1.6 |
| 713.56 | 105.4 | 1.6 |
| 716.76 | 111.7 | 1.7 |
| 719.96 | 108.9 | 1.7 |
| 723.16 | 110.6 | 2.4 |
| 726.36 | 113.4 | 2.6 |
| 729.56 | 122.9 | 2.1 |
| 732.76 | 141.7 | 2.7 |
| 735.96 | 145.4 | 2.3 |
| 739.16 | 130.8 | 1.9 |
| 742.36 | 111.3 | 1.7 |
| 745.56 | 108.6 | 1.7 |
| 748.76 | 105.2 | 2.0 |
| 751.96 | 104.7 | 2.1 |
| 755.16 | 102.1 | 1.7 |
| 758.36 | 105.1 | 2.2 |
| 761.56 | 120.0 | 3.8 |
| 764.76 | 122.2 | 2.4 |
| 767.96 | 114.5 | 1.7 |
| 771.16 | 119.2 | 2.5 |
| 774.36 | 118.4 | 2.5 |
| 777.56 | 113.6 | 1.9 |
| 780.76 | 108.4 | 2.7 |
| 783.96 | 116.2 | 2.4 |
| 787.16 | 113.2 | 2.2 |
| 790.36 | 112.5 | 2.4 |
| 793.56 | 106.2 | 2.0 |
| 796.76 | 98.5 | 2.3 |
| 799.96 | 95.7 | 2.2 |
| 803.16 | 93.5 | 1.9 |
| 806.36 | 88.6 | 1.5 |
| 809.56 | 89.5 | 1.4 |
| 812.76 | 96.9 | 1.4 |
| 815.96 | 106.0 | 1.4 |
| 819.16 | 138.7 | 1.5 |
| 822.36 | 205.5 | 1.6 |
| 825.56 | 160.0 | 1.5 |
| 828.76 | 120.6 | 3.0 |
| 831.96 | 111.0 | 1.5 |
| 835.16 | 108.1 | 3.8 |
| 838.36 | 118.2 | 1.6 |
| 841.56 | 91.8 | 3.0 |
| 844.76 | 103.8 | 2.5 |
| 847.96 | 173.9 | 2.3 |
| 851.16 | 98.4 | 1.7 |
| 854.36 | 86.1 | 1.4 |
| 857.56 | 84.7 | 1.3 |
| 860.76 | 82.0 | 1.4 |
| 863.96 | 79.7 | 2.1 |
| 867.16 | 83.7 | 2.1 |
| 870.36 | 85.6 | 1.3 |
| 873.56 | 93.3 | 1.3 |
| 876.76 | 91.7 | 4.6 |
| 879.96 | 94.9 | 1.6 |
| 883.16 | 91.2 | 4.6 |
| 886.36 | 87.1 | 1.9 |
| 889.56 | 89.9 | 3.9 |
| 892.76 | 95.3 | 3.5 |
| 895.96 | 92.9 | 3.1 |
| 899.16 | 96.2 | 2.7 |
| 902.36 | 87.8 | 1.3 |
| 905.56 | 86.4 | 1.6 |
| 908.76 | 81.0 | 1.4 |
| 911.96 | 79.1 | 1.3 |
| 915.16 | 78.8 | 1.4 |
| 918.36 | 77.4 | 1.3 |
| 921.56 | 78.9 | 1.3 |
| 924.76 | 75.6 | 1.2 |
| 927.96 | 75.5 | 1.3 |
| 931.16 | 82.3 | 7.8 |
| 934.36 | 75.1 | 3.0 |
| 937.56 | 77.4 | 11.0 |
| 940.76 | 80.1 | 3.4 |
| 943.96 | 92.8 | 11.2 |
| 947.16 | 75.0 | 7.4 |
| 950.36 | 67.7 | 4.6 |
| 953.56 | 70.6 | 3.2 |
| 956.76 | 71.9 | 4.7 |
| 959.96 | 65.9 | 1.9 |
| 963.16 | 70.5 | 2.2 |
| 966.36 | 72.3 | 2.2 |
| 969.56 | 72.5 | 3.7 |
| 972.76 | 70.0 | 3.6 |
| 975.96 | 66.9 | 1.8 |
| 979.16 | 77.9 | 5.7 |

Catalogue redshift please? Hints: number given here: 0.69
